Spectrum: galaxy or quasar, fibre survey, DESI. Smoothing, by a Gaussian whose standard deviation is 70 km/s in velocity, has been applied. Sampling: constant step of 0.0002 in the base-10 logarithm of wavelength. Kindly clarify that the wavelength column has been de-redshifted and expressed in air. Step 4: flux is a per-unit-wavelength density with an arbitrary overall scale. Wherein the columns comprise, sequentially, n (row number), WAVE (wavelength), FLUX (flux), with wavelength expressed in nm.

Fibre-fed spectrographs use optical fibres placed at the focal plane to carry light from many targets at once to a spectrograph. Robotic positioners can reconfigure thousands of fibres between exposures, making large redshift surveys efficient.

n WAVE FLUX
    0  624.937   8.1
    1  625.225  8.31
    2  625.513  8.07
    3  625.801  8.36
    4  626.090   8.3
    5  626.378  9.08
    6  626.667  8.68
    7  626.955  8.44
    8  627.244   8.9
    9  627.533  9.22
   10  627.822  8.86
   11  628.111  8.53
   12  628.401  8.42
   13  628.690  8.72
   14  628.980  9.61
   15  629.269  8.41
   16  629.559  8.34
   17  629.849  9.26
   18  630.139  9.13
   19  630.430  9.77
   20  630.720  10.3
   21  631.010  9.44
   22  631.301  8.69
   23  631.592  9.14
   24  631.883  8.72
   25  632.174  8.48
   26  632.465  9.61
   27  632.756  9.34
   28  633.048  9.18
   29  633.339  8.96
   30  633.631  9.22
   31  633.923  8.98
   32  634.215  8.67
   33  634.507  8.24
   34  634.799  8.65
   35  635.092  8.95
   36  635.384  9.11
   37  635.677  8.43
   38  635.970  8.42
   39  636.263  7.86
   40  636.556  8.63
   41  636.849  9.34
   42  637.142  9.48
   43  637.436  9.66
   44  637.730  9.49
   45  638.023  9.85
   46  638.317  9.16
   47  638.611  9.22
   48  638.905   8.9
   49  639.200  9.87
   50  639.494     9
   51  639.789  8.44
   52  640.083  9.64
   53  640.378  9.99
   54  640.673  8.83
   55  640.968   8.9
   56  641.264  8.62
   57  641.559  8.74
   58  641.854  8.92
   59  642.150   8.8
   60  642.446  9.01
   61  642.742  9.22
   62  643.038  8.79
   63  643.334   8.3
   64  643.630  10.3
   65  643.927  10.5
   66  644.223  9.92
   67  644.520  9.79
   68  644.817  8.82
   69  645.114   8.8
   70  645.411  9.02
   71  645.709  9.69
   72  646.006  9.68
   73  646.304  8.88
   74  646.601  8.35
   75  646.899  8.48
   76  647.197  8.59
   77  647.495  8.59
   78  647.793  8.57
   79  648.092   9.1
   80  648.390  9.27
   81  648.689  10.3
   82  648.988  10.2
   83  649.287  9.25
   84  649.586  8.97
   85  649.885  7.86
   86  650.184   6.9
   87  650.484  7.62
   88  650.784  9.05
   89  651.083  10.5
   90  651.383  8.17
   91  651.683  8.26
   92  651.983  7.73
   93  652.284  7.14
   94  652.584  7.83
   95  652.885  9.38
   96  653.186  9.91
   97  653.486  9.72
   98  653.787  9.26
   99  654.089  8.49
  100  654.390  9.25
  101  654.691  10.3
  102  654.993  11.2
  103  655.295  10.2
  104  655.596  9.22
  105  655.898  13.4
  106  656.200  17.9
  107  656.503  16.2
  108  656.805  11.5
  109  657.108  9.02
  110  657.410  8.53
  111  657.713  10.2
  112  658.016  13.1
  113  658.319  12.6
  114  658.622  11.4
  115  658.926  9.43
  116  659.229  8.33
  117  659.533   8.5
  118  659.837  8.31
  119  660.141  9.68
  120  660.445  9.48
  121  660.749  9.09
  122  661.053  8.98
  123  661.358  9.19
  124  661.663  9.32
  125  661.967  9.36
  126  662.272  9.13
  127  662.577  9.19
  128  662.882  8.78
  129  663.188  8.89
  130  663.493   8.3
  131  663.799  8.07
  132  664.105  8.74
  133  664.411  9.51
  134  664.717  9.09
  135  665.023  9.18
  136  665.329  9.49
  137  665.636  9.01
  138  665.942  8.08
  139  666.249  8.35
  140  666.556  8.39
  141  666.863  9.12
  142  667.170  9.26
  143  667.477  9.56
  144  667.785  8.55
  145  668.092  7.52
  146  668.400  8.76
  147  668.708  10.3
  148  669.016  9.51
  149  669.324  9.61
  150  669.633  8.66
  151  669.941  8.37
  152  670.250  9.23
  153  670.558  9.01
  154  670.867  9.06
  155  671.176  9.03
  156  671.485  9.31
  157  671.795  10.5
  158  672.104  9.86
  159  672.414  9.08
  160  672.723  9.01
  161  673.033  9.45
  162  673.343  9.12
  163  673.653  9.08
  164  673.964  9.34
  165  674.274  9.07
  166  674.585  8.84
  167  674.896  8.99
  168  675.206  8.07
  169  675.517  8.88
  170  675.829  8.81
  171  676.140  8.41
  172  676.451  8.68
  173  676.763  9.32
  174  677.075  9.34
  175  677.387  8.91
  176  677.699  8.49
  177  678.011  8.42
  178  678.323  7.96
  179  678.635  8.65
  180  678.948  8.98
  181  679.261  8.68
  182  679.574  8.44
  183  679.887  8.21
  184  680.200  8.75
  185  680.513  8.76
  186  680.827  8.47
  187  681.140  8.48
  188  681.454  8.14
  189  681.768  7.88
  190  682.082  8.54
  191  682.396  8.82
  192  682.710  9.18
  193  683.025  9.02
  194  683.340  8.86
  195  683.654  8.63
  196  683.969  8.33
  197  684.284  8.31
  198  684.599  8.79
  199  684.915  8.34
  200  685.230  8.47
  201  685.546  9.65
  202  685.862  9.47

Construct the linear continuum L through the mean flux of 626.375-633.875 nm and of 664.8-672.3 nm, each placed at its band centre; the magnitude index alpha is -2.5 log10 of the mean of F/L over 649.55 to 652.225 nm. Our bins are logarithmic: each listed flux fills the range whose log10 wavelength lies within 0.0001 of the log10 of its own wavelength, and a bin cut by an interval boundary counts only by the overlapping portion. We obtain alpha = 0.10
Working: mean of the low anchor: 9.02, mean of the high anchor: 9.07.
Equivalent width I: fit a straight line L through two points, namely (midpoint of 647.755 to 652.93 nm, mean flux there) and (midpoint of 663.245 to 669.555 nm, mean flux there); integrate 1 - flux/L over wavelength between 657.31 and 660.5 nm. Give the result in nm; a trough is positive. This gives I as -0.44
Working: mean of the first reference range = 8.66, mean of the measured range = 9.99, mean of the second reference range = 8.92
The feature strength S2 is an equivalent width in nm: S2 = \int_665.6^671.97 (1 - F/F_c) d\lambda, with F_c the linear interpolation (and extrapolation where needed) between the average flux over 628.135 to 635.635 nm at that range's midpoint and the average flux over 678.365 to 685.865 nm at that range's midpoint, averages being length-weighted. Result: -0.21 nm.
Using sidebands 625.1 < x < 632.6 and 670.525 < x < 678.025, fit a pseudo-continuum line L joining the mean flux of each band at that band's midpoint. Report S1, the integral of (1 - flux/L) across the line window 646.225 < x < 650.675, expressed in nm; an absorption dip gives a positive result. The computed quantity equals 0.112 nm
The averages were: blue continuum 8.88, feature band 8.73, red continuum 9.05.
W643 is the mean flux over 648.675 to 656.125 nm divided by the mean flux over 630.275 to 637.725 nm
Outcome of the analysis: 1.0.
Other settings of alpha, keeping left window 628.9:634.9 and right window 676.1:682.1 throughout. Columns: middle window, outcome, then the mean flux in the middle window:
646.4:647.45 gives 0.049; 8.51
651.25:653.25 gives 0.072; 8.28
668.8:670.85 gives -0.053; 9.1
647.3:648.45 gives 0.006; 8.84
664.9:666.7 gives -0.004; 8.74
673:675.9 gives -0.040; 8.95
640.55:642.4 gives 0.018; 8.81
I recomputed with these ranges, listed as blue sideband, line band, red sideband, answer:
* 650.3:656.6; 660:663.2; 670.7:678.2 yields 0.14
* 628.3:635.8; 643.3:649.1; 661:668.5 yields -0.21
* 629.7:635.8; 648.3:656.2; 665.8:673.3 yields -0.27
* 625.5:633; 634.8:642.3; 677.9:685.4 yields -0.15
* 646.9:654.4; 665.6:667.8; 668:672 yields 0.08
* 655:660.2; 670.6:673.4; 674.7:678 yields -0.02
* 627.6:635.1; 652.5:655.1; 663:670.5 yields -0.16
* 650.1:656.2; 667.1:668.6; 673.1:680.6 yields 0.04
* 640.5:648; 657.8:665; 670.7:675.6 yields -0.23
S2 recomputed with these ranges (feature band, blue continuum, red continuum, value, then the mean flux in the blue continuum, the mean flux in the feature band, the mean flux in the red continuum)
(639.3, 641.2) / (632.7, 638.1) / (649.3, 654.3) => -0.06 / 8.95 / 9.13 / 8.58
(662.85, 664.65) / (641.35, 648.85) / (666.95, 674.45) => 0.09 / 9.13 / 8.72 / 9.18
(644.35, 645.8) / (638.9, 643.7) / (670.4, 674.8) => -0.02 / 9.06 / 9.21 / 9.26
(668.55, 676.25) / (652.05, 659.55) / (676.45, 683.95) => 0.07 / 10.5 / 9.15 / 8.64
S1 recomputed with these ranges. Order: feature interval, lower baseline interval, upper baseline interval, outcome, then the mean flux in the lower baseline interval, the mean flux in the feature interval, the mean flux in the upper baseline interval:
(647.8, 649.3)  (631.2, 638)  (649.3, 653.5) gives -0.17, 8.94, 9.55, 8.49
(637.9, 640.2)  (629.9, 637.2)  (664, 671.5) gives -0.07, 8.99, 9.25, 8.98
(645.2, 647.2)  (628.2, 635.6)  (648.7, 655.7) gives 0.01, 9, 8.98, 9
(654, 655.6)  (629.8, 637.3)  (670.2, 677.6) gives -0.15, 9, 9.88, 9.09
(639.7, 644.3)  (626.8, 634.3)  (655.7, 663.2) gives 0.18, 9.02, 9.18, 10.4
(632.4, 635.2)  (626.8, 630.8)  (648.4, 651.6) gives 0.00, 8.97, 8.96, 8.89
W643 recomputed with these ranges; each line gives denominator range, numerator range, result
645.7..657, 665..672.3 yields 0.94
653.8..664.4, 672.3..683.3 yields 0.87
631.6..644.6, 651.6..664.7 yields 1.08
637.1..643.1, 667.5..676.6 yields 0.99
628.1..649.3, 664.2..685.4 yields 0.97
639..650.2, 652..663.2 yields 1.10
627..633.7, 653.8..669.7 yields 1.07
